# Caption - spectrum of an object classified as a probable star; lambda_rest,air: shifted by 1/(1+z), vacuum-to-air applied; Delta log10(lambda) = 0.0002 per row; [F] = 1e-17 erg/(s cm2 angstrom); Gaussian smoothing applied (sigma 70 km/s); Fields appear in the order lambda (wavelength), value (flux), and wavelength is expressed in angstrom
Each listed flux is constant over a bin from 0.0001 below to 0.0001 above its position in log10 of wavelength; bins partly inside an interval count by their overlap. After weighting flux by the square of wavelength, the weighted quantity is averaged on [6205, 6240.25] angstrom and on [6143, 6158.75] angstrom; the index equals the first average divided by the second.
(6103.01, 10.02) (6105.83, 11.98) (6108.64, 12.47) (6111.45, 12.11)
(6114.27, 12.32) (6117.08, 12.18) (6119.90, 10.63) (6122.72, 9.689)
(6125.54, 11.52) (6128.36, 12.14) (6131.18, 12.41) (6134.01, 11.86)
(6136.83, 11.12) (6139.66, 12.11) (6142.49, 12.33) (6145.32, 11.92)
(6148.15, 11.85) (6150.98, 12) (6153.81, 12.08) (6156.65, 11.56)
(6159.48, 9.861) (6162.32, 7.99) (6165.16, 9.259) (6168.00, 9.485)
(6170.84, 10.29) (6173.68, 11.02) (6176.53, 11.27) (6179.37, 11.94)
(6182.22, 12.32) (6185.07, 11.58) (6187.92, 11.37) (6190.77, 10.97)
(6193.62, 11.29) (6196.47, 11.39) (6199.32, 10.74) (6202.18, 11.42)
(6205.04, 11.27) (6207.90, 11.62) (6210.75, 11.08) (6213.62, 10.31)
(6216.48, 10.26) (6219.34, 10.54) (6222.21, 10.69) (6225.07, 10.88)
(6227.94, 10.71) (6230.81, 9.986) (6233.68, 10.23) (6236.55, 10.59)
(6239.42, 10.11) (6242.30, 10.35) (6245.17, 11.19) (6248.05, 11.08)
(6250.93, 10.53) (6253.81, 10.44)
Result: 0.92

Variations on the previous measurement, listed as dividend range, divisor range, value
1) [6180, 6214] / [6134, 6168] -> 1.04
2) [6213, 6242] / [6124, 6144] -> 0.90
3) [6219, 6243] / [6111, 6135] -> 0.93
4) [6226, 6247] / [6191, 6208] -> 0.94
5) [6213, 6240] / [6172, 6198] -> 0.92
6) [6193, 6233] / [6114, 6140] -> 0.97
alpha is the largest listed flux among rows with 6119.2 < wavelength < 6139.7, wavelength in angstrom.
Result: 12.41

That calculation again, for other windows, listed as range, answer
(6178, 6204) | 12.32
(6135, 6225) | 12.33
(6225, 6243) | 10.88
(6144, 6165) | 12.08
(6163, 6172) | 10.29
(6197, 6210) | 11.62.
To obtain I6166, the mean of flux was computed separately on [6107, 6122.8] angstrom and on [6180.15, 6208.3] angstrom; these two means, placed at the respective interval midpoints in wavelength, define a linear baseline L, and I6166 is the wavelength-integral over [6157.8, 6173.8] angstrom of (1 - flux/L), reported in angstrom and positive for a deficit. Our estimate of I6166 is 2.7 angstrom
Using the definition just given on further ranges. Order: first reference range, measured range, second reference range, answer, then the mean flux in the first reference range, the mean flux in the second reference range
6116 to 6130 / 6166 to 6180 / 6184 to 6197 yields 0.77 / 11.2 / 11.3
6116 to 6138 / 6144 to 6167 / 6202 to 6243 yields 0.87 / 11.4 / 10.7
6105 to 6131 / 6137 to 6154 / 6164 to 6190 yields -0.93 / 11.7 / 11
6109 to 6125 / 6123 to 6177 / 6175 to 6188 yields 2.16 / 11.5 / 11.7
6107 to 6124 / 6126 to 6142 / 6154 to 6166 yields -1.51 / 11.6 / 9.93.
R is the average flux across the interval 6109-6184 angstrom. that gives 11.3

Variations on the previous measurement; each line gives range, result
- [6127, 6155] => 12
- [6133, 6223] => 11.1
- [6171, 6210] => 11.4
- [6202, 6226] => 10.9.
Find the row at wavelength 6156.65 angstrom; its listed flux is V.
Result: 11.56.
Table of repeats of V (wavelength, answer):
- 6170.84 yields 10.29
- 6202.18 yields 11.42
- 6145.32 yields 11.92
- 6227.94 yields 10.71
